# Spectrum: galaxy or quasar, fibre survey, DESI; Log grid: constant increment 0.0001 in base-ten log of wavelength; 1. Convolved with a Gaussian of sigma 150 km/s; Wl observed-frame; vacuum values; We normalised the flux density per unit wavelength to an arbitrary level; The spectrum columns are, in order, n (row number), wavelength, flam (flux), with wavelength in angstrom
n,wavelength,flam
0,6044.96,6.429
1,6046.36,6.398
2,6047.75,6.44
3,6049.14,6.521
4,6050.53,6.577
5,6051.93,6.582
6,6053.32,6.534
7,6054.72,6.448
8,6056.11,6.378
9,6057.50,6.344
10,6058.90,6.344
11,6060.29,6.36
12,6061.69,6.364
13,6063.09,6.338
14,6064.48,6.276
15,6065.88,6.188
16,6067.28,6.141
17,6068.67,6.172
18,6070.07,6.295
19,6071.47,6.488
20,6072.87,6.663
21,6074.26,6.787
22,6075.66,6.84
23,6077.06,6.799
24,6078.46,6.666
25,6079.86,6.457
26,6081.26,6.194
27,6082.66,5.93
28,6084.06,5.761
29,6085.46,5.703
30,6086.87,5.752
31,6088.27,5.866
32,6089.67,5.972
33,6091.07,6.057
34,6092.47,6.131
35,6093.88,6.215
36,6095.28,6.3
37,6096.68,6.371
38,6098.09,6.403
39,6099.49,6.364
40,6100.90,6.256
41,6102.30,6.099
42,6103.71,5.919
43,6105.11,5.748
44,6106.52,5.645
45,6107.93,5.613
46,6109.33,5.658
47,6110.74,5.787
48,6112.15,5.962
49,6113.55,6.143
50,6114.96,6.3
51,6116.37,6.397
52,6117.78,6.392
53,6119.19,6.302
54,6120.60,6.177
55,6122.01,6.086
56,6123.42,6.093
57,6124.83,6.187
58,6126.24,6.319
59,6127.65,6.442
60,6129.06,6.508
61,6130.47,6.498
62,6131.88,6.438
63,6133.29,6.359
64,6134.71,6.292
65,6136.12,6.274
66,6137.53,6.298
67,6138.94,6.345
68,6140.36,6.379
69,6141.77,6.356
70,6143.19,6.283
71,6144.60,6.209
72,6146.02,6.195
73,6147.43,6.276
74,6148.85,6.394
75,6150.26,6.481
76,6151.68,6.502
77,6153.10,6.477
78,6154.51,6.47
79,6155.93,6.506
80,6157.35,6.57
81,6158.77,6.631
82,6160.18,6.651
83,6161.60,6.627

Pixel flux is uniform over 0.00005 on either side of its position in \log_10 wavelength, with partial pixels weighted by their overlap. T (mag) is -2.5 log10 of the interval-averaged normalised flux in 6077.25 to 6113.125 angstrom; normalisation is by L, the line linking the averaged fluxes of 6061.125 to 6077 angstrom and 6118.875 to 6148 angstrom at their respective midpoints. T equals 0.06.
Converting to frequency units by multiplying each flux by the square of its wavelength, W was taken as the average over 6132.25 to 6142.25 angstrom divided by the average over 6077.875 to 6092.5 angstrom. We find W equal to 1.07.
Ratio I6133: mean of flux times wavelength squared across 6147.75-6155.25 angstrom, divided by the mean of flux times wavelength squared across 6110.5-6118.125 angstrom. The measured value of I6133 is 1.1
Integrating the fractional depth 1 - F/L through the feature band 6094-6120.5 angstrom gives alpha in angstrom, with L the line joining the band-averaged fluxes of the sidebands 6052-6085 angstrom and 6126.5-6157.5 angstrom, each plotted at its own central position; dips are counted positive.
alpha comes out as 1.2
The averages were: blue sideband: 6.38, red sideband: 6.38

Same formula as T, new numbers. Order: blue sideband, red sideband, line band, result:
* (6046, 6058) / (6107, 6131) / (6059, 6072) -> 0.021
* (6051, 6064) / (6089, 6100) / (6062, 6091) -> 0.010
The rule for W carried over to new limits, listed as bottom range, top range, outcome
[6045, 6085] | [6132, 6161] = 1.03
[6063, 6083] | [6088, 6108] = 0.95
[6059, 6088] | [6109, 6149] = 1.01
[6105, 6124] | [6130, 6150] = 1.06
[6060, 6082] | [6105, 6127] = 0.95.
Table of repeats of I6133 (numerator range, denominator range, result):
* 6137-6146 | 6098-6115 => 1.07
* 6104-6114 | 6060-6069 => 0.94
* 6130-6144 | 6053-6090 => 1.03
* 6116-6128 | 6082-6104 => 1.04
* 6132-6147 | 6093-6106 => 1.03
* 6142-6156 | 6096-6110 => 1.08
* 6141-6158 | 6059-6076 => 1.03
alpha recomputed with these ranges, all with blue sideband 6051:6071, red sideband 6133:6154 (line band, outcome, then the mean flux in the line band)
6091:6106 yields 0.4 angstrom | 6.17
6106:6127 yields 0.9 angstrom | 6.07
